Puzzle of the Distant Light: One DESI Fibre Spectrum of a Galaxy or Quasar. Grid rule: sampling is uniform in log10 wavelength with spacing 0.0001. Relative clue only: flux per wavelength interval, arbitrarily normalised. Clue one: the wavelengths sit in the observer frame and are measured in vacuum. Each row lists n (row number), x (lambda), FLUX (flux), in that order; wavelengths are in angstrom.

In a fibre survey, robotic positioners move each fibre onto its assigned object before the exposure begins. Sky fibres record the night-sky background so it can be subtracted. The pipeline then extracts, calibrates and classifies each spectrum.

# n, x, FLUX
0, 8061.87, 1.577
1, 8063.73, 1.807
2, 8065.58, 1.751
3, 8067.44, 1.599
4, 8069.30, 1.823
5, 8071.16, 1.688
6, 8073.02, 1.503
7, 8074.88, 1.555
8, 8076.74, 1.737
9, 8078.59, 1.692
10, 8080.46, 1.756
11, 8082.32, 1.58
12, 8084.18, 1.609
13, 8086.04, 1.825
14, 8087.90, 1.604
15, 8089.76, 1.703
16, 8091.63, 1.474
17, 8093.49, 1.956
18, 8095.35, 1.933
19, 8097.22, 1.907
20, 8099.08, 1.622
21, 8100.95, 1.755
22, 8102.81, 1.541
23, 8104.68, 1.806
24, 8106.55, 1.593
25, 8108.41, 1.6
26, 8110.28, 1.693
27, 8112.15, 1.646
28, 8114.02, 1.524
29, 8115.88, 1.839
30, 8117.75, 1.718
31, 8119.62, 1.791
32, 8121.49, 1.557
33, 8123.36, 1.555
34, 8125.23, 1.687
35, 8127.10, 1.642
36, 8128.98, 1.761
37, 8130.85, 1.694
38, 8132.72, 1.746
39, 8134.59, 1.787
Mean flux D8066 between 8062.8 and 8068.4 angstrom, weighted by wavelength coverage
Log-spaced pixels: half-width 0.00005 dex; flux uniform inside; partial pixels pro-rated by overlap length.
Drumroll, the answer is 1.72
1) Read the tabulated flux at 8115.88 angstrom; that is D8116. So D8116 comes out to 1.839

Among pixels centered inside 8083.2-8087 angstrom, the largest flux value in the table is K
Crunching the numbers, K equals 1.825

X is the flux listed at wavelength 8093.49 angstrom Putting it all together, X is 1.956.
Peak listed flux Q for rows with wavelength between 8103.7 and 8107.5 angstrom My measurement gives 1.806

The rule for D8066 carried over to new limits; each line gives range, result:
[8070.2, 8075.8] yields 1.58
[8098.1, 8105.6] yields 1.68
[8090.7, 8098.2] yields 1.82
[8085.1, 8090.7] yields 1.71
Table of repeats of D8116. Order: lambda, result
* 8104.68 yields 1.806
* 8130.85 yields 1.694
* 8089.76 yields 1.703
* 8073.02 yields 1.503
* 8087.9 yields 1.604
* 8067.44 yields 1.599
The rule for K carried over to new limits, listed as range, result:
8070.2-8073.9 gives 1.688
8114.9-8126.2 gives 1.839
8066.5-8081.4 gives 1.823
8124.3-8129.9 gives 1.761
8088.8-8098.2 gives 1.956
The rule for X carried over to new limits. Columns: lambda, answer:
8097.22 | 1.907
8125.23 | 1.687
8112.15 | 1.646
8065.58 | 1.751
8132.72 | 1.746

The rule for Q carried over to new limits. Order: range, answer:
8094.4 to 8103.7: 1.933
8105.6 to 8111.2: 1.693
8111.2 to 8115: 1.646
